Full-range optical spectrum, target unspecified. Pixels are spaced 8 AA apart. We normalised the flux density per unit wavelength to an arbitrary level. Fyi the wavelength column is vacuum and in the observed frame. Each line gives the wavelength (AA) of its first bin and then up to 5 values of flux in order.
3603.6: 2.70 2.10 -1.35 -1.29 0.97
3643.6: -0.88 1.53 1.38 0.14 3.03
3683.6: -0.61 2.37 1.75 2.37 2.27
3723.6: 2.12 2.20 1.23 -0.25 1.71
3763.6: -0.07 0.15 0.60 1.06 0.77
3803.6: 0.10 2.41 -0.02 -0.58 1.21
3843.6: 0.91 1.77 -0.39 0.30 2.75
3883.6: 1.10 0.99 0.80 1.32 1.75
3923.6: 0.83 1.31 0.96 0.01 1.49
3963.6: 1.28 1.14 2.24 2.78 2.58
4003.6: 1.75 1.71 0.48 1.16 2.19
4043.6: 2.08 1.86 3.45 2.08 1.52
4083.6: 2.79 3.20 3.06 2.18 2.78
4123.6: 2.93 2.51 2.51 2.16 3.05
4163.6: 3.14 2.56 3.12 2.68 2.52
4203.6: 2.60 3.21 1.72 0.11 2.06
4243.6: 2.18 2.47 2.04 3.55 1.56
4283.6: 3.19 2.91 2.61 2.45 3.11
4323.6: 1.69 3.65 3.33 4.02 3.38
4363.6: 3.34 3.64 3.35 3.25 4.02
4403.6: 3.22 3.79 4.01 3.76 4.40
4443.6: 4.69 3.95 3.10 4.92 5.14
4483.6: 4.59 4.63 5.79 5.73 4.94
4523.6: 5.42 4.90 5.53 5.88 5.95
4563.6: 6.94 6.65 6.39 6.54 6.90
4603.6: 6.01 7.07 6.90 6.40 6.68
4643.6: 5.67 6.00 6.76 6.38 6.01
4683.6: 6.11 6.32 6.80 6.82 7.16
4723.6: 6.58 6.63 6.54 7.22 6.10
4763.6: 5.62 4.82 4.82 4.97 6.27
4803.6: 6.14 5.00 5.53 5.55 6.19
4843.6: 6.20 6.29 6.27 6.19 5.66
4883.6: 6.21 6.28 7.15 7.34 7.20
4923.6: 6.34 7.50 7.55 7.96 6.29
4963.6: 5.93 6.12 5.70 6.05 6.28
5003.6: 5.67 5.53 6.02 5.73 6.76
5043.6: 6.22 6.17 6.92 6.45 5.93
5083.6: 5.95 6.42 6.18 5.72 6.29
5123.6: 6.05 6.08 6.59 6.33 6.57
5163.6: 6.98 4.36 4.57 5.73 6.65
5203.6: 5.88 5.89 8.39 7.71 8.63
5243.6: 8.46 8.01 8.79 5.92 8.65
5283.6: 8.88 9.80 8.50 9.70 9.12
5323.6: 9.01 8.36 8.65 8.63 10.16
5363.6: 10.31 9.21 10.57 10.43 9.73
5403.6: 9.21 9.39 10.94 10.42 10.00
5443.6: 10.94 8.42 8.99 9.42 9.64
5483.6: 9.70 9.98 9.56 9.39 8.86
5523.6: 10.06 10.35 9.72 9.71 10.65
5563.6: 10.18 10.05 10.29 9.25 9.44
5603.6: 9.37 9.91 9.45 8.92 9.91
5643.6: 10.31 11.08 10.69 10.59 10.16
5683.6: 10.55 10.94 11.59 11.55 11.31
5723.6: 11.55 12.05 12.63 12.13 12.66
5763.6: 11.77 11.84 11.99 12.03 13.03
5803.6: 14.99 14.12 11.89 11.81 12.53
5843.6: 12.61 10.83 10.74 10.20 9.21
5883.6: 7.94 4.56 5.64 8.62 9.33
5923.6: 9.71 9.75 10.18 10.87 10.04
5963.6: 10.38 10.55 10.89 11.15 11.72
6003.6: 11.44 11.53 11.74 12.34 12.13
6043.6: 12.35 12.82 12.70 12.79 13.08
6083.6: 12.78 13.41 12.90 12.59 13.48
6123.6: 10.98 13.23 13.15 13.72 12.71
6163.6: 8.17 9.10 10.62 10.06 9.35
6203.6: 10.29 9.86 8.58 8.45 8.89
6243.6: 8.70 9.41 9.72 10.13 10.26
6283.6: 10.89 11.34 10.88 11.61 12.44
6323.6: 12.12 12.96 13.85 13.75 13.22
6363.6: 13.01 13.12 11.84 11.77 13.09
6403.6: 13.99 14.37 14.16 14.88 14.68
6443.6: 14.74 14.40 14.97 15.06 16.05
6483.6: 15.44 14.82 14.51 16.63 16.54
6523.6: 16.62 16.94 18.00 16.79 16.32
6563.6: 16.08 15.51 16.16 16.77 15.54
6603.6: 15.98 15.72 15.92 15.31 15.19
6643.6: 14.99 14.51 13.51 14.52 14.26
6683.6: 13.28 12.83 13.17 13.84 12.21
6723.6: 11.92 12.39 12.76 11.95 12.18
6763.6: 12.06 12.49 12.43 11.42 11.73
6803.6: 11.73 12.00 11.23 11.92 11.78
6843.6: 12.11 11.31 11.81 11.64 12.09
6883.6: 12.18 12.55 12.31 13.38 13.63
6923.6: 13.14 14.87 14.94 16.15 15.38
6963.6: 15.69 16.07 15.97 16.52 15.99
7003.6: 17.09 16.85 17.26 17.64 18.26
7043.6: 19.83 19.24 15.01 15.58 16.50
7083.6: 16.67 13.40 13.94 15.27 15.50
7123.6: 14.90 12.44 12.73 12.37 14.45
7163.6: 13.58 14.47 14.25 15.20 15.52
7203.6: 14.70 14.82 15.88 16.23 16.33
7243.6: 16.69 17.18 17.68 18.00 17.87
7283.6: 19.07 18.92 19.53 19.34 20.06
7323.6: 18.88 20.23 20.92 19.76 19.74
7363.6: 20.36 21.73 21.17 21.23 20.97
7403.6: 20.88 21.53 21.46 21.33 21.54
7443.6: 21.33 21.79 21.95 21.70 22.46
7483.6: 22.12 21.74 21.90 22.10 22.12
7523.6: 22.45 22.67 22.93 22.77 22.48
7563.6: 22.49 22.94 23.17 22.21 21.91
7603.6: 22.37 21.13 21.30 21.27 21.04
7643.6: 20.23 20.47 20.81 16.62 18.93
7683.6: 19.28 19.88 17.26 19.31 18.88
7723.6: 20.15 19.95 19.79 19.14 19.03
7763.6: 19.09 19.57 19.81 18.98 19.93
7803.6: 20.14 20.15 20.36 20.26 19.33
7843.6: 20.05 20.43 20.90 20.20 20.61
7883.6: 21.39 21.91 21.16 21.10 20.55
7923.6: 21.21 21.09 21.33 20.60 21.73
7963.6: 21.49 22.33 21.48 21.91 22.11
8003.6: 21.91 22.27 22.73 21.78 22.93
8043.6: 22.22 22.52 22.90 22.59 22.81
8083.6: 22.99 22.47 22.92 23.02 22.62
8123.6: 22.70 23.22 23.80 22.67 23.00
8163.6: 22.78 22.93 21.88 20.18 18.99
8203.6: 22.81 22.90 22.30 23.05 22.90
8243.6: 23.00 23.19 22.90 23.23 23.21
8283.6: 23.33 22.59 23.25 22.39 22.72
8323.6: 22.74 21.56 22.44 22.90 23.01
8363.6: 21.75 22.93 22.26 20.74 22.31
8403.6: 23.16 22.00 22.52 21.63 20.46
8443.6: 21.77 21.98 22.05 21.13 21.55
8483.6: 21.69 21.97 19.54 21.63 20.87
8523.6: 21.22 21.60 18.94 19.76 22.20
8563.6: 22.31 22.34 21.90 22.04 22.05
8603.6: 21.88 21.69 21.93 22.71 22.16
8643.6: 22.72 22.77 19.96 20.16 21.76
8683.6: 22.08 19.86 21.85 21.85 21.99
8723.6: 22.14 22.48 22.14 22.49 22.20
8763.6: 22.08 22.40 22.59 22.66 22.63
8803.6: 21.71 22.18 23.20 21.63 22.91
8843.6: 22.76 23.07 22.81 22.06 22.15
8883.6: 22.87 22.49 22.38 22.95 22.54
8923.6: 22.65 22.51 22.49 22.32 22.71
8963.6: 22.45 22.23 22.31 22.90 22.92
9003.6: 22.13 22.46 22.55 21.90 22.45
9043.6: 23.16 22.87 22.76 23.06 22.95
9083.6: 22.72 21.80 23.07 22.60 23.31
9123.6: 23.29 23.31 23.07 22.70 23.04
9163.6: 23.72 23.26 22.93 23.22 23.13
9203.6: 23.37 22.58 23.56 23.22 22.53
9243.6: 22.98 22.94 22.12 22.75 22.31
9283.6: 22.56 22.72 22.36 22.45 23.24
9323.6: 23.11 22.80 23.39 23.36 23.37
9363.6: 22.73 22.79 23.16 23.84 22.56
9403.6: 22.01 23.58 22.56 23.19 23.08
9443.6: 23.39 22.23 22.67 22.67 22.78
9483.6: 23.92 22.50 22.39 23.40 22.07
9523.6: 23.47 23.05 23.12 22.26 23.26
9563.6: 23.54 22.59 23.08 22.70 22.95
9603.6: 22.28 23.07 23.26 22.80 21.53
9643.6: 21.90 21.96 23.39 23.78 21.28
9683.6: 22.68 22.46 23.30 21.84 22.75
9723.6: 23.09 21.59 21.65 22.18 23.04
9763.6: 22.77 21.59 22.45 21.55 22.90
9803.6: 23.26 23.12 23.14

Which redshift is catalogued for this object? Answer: 0.00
